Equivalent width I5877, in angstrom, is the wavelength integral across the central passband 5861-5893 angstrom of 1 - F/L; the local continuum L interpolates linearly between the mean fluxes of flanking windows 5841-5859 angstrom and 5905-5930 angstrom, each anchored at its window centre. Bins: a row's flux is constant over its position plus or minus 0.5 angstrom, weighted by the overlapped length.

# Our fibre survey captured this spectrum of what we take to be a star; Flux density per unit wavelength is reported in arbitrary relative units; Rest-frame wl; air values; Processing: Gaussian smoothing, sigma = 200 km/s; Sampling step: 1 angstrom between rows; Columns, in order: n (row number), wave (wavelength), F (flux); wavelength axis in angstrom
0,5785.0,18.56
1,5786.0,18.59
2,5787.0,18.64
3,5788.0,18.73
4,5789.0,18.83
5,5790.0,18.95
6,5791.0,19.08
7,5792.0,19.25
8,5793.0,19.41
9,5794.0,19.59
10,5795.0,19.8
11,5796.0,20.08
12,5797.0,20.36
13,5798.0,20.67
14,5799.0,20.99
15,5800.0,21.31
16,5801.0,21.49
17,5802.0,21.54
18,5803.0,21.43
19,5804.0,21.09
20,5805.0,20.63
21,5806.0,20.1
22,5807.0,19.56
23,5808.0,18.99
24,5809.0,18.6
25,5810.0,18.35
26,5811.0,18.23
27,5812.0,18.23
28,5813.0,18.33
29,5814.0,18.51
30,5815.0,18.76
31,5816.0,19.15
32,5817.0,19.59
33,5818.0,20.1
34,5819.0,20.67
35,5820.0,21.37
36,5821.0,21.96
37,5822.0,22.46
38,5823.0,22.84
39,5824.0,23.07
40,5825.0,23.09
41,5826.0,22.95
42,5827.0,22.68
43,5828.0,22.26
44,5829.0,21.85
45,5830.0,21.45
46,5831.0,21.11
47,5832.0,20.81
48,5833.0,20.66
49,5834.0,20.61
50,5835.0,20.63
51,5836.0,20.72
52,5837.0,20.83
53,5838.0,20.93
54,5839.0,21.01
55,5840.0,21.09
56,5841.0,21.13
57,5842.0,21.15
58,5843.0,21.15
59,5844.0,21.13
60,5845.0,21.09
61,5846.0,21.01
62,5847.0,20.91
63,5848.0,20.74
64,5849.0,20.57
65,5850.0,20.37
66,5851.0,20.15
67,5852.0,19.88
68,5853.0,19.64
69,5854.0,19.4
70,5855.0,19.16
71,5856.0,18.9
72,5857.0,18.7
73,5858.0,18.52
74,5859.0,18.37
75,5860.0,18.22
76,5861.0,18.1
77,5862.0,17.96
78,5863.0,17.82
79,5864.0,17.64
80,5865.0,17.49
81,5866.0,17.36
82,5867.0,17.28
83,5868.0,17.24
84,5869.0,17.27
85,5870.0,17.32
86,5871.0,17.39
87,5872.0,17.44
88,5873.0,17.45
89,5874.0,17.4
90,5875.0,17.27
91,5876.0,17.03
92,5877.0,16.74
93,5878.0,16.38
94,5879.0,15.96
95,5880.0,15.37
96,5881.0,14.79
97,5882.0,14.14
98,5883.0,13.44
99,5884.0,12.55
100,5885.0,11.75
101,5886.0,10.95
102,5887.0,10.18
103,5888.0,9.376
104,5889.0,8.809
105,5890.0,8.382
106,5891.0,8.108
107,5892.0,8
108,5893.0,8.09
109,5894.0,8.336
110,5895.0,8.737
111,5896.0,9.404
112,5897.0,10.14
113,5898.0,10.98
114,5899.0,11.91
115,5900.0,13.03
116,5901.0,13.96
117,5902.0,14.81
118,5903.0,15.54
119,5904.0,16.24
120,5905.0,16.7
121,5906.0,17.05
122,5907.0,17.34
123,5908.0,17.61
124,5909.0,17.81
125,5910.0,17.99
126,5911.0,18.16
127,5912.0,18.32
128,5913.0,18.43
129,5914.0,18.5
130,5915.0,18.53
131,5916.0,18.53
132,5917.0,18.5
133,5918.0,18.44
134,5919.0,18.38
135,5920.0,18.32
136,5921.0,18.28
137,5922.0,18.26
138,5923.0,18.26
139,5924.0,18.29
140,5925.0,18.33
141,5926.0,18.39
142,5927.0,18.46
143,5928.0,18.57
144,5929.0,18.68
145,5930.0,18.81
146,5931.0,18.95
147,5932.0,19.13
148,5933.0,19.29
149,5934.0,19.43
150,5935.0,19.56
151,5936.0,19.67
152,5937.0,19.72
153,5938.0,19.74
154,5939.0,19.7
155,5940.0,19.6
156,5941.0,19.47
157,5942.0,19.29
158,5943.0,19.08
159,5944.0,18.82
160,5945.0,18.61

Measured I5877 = 7.8 angstrom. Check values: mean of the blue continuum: 20.1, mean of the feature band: 14.7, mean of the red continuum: 18.2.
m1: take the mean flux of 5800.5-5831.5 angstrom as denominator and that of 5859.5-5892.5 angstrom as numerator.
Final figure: 0.7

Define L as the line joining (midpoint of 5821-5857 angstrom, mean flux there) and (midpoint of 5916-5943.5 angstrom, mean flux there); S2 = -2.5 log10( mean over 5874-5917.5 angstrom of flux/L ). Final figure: 0.363 mag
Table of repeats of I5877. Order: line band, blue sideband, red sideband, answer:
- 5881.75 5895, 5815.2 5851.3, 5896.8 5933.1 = 6.09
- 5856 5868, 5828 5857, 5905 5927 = 1.21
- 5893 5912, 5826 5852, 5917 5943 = 5.23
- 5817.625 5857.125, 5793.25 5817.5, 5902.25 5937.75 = -3.36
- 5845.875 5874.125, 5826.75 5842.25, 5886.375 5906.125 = -2.54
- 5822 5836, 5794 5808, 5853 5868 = -1.68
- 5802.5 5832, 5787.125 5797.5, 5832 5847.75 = -0.59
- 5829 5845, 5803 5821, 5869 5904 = -3.33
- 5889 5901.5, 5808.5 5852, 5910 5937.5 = 6.10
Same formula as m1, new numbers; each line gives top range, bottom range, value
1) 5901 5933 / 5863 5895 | 1.28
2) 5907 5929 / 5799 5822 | 0.92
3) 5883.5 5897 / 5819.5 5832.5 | 0.43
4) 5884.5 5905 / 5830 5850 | 0.53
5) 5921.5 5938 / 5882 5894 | 1.88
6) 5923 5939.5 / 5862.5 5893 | 1.31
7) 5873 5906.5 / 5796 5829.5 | 0.62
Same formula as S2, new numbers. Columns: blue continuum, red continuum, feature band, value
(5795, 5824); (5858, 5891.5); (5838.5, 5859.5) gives -0.17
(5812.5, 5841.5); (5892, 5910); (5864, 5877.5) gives -0.05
